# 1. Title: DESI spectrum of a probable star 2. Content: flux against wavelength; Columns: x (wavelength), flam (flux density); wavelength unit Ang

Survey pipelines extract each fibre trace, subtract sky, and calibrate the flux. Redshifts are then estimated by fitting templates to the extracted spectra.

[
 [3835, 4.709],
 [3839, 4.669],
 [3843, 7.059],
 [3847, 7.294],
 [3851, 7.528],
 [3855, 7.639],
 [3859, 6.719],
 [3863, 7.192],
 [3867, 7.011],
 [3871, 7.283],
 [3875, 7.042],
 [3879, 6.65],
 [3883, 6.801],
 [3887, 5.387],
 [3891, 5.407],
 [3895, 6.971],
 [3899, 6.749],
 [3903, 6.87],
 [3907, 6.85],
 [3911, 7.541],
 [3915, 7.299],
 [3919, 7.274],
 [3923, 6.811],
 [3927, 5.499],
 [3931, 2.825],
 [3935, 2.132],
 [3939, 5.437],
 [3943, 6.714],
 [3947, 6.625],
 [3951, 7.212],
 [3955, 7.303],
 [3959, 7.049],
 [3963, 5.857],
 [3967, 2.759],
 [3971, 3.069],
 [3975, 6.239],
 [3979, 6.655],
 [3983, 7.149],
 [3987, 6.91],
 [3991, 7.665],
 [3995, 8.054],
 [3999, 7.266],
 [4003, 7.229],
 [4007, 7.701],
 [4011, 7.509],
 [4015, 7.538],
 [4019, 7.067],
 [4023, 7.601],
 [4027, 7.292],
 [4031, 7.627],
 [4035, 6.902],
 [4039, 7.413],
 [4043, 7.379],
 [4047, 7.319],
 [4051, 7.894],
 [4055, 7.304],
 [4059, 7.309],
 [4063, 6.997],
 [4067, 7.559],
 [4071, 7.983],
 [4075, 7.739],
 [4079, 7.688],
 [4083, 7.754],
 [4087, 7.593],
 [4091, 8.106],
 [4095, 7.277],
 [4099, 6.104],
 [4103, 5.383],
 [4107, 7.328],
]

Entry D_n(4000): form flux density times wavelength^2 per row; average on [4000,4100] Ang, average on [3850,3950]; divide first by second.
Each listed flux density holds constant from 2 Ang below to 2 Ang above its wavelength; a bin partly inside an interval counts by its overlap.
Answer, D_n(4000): 1.3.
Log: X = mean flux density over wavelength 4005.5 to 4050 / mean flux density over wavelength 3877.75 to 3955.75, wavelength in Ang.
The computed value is 1.19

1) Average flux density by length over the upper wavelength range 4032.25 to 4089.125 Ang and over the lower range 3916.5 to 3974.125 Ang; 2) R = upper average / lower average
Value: 1.36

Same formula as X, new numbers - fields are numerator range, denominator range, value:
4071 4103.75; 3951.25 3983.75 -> 1.27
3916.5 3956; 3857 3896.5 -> 0.87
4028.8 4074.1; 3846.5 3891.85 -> 1.09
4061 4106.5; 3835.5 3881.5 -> 1.07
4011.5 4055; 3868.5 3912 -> 1.11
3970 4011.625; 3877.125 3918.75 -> 1.04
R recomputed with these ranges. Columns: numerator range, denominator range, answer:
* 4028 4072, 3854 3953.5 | 1.16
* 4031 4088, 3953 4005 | 1.17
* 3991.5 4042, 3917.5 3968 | 1.31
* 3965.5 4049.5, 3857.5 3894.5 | 1.04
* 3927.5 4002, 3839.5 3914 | 0.87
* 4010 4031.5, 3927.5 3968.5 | 1.37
